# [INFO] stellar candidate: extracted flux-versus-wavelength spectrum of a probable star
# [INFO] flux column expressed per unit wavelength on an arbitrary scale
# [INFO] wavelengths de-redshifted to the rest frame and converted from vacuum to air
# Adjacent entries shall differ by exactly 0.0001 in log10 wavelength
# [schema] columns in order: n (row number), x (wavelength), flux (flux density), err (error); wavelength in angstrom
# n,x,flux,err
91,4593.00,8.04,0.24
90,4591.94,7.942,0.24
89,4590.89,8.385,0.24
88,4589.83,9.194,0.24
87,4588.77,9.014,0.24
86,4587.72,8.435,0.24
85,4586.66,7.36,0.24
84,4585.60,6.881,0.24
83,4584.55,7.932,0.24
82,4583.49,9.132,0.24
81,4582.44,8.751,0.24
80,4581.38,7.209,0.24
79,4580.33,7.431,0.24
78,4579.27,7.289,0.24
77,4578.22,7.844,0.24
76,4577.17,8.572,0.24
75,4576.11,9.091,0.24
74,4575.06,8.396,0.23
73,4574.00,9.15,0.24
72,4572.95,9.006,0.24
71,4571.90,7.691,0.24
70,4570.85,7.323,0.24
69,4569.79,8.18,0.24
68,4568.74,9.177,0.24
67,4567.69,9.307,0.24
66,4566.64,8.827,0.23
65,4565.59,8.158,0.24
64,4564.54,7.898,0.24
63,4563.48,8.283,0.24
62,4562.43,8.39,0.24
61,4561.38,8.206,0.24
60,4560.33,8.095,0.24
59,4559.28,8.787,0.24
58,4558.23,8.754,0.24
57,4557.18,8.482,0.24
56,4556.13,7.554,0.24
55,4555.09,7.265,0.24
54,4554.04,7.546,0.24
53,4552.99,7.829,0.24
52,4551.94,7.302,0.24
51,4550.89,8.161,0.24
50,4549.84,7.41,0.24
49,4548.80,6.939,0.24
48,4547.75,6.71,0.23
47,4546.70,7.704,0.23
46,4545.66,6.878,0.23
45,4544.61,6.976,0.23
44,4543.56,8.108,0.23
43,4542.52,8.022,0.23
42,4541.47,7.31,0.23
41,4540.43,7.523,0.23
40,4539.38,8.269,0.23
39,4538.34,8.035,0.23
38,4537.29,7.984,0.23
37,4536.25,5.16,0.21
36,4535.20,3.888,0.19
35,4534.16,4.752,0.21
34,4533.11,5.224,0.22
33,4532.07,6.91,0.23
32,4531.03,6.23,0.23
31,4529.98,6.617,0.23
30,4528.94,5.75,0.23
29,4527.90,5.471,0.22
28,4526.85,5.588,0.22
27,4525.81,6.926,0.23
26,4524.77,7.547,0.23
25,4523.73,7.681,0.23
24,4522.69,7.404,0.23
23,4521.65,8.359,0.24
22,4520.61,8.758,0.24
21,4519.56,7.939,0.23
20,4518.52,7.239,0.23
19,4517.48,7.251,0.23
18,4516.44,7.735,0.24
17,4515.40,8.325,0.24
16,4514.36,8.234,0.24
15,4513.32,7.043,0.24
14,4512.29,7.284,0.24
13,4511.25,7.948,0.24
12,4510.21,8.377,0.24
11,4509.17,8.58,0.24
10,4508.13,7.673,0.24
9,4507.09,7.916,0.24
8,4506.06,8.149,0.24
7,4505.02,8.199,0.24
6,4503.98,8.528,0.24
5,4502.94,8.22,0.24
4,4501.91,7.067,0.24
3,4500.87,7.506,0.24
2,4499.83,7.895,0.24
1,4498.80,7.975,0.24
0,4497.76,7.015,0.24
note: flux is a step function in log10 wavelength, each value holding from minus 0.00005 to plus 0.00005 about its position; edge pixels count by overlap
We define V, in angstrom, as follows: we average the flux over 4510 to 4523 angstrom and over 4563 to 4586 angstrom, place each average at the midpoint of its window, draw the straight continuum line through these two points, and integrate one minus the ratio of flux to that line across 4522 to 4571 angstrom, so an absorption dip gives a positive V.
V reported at 4.15 angstrom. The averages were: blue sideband 7.83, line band 7.38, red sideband 8.26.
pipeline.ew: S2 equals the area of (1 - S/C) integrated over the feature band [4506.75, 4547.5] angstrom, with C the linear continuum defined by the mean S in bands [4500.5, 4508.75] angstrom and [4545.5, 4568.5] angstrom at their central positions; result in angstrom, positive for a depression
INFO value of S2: 3.9 angstrom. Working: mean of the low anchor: 7.92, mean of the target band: 7.19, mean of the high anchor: 7.97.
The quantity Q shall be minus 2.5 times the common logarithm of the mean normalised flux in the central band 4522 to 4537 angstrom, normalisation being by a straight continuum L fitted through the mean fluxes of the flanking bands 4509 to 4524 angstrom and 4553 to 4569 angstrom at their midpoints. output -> 0.29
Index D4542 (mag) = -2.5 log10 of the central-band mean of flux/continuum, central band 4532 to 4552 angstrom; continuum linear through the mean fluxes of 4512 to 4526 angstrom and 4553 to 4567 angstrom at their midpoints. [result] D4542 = 0.15 mag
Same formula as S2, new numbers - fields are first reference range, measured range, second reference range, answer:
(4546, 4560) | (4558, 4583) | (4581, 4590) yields -1.10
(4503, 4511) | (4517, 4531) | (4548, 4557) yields 1.51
